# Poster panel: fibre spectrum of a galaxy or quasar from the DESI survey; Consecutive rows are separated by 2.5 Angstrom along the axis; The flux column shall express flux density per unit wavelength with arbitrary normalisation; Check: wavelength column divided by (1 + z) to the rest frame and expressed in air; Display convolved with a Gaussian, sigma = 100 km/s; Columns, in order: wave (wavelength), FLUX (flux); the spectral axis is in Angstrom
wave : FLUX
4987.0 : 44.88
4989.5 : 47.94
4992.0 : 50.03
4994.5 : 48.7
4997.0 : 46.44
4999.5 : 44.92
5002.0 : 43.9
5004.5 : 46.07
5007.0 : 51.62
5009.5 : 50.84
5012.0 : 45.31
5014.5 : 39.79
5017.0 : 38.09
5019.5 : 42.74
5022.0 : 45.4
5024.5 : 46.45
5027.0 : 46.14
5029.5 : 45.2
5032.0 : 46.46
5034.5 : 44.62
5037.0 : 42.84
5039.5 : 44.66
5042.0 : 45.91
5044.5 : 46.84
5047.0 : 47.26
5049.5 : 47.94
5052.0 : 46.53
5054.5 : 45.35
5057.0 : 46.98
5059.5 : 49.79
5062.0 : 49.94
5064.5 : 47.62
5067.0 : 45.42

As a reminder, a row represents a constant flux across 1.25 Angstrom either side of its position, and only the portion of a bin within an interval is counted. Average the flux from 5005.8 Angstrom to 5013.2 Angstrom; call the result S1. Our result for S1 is 49.3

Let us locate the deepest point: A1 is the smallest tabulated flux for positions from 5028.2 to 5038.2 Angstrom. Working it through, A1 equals 42.84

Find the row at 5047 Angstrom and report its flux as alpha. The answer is 47.26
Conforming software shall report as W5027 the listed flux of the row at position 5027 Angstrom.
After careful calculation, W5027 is 46.14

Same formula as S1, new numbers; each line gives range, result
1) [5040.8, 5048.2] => 46.7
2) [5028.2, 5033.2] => 45.8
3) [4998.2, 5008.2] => 46.6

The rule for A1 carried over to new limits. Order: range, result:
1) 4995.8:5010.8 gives 43.9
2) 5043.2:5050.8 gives 46.84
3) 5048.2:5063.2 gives 45.35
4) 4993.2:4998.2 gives 46.44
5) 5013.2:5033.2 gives 38.09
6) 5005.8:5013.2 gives 45.31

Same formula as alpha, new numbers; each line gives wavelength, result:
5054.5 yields 45.35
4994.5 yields 48.7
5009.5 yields 50.84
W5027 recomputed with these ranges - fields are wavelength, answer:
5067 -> 45.42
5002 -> 43.9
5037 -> 42.84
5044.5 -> 46.84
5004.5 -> 46.07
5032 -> 46.46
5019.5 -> 42.74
